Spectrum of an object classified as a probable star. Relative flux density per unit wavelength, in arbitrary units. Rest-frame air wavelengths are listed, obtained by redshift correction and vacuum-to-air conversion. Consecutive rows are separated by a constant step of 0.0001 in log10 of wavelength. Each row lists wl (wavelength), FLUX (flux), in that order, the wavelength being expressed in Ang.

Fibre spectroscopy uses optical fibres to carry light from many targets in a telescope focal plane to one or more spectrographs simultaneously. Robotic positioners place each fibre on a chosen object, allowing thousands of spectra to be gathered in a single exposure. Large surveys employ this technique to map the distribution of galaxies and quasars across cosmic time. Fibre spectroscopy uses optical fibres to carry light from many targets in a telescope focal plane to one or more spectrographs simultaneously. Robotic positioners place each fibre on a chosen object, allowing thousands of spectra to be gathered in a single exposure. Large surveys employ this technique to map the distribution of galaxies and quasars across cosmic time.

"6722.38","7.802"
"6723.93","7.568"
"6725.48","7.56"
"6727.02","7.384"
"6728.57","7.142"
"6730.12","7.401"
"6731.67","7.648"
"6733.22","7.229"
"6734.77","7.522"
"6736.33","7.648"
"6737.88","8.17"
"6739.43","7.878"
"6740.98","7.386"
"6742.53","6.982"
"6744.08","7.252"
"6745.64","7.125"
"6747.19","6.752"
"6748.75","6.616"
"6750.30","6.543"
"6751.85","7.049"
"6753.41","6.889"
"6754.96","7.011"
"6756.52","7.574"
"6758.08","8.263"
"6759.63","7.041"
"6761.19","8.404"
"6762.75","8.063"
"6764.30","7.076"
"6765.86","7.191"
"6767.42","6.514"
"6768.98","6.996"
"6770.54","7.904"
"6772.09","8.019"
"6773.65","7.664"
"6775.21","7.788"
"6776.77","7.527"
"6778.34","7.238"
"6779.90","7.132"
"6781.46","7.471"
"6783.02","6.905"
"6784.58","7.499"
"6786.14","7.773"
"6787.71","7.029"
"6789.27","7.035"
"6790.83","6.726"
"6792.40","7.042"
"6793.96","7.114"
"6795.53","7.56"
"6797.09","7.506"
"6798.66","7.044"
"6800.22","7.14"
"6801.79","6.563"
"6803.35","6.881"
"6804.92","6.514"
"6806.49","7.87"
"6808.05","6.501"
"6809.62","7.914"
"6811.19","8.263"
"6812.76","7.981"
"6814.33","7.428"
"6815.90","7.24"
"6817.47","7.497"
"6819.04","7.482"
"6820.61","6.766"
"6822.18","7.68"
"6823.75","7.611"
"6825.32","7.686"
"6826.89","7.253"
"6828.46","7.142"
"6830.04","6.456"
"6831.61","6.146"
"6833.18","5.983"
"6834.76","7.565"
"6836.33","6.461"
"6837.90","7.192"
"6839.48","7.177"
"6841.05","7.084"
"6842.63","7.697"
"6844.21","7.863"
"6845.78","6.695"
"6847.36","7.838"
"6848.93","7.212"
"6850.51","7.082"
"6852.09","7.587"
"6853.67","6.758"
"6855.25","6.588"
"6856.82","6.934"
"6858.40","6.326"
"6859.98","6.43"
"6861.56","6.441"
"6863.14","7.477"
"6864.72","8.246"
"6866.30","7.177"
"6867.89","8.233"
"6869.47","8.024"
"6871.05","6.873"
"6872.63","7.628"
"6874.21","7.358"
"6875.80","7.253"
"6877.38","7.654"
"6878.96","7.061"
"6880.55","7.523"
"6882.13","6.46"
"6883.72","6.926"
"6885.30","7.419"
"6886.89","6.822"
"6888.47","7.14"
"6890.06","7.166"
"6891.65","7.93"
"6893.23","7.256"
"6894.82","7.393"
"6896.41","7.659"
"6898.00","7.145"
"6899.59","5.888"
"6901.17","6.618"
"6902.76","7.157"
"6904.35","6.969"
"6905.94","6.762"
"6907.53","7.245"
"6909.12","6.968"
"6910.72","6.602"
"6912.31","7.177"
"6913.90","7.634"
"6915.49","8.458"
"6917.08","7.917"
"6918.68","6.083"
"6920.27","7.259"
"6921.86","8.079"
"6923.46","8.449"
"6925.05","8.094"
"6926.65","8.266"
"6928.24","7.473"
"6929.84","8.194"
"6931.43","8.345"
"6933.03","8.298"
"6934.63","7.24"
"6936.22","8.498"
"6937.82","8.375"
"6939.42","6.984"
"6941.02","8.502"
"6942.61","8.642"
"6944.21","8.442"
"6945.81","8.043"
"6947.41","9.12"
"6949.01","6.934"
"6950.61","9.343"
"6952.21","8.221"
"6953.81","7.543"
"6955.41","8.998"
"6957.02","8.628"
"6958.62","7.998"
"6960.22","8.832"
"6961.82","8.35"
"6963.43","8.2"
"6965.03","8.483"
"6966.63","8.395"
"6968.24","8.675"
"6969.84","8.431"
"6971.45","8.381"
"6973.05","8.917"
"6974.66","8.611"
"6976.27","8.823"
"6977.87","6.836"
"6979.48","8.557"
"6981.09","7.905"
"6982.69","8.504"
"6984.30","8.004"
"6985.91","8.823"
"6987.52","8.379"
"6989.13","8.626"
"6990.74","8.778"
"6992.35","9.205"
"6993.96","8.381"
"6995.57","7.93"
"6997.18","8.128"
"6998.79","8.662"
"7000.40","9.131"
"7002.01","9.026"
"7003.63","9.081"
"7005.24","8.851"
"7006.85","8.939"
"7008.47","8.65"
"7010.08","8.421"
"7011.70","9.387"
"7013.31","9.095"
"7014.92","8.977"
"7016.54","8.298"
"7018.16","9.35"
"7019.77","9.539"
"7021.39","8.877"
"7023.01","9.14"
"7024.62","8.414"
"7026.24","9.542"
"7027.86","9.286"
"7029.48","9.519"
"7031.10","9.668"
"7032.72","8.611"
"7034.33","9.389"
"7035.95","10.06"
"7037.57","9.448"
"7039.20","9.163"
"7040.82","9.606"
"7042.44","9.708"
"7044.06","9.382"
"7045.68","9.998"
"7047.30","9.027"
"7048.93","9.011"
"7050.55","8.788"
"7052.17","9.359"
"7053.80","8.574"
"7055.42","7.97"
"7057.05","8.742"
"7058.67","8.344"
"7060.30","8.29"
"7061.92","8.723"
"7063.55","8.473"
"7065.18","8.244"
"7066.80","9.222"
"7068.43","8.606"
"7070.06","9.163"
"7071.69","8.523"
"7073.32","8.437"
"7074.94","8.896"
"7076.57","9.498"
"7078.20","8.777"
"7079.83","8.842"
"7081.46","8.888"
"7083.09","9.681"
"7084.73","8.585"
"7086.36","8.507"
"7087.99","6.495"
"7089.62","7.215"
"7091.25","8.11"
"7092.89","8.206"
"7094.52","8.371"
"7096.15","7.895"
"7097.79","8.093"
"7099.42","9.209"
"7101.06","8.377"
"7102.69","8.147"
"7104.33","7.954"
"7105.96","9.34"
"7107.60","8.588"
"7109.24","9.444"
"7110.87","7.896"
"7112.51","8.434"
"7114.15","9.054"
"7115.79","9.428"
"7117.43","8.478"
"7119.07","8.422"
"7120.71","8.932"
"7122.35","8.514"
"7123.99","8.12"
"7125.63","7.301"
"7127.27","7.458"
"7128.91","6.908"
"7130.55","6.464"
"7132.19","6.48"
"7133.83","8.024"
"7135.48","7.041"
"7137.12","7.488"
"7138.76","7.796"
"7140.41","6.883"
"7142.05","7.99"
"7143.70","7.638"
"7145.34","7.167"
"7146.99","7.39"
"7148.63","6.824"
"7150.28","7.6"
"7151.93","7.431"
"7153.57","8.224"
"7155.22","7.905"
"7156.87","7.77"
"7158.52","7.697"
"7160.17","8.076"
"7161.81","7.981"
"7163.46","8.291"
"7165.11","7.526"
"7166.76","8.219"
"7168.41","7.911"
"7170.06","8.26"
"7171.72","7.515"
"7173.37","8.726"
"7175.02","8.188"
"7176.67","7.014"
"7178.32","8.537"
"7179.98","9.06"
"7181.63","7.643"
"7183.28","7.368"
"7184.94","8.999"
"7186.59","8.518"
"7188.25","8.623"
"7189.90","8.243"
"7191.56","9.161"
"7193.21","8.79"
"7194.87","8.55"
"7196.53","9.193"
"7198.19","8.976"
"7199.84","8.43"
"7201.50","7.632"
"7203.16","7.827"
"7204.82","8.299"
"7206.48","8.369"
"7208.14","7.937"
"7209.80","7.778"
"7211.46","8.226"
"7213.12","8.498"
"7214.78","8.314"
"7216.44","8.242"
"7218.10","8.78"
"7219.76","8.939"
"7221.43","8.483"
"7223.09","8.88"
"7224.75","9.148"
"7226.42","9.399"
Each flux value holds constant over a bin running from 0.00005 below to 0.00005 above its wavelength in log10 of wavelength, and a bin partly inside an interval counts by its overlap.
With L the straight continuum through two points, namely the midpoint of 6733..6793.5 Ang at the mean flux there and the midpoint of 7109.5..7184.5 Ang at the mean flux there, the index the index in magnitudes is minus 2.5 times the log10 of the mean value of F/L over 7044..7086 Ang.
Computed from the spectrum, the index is -0.14 mag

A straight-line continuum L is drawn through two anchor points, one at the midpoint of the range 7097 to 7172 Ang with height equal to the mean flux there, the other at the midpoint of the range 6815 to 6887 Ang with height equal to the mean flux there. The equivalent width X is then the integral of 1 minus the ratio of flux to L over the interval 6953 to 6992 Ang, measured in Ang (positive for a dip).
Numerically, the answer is -4.69 Ang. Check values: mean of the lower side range 7.18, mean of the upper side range 7.95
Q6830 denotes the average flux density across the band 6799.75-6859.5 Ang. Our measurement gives 7.16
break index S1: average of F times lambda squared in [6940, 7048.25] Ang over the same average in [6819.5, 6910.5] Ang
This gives 1.27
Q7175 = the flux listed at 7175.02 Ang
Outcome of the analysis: 8.188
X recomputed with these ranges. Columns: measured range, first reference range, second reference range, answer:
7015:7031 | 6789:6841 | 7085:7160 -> -3.0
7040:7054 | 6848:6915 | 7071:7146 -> -2.5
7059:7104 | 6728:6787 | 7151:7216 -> -2.8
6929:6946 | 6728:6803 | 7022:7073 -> 0.4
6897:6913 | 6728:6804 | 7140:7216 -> 1.5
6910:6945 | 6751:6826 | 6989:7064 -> 1.8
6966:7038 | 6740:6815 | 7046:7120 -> -4.7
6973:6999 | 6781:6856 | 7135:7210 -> -2.8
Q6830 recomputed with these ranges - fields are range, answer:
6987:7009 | 8.7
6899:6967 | 7.86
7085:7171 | 7.94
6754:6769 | 7.43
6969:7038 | 8.8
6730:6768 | 7.33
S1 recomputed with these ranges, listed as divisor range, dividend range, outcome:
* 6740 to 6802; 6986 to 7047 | 1.34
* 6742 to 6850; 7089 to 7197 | 1.23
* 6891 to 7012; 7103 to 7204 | 1.05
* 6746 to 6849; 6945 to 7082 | 1.29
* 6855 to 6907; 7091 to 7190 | 1.21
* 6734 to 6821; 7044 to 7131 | 1.27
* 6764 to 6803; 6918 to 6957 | 1.16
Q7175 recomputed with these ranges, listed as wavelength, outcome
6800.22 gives 7.14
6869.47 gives 8.024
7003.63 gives 9.081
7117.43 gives 8.478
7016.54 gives 8.298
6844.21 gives 7.863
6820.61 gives 6.766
